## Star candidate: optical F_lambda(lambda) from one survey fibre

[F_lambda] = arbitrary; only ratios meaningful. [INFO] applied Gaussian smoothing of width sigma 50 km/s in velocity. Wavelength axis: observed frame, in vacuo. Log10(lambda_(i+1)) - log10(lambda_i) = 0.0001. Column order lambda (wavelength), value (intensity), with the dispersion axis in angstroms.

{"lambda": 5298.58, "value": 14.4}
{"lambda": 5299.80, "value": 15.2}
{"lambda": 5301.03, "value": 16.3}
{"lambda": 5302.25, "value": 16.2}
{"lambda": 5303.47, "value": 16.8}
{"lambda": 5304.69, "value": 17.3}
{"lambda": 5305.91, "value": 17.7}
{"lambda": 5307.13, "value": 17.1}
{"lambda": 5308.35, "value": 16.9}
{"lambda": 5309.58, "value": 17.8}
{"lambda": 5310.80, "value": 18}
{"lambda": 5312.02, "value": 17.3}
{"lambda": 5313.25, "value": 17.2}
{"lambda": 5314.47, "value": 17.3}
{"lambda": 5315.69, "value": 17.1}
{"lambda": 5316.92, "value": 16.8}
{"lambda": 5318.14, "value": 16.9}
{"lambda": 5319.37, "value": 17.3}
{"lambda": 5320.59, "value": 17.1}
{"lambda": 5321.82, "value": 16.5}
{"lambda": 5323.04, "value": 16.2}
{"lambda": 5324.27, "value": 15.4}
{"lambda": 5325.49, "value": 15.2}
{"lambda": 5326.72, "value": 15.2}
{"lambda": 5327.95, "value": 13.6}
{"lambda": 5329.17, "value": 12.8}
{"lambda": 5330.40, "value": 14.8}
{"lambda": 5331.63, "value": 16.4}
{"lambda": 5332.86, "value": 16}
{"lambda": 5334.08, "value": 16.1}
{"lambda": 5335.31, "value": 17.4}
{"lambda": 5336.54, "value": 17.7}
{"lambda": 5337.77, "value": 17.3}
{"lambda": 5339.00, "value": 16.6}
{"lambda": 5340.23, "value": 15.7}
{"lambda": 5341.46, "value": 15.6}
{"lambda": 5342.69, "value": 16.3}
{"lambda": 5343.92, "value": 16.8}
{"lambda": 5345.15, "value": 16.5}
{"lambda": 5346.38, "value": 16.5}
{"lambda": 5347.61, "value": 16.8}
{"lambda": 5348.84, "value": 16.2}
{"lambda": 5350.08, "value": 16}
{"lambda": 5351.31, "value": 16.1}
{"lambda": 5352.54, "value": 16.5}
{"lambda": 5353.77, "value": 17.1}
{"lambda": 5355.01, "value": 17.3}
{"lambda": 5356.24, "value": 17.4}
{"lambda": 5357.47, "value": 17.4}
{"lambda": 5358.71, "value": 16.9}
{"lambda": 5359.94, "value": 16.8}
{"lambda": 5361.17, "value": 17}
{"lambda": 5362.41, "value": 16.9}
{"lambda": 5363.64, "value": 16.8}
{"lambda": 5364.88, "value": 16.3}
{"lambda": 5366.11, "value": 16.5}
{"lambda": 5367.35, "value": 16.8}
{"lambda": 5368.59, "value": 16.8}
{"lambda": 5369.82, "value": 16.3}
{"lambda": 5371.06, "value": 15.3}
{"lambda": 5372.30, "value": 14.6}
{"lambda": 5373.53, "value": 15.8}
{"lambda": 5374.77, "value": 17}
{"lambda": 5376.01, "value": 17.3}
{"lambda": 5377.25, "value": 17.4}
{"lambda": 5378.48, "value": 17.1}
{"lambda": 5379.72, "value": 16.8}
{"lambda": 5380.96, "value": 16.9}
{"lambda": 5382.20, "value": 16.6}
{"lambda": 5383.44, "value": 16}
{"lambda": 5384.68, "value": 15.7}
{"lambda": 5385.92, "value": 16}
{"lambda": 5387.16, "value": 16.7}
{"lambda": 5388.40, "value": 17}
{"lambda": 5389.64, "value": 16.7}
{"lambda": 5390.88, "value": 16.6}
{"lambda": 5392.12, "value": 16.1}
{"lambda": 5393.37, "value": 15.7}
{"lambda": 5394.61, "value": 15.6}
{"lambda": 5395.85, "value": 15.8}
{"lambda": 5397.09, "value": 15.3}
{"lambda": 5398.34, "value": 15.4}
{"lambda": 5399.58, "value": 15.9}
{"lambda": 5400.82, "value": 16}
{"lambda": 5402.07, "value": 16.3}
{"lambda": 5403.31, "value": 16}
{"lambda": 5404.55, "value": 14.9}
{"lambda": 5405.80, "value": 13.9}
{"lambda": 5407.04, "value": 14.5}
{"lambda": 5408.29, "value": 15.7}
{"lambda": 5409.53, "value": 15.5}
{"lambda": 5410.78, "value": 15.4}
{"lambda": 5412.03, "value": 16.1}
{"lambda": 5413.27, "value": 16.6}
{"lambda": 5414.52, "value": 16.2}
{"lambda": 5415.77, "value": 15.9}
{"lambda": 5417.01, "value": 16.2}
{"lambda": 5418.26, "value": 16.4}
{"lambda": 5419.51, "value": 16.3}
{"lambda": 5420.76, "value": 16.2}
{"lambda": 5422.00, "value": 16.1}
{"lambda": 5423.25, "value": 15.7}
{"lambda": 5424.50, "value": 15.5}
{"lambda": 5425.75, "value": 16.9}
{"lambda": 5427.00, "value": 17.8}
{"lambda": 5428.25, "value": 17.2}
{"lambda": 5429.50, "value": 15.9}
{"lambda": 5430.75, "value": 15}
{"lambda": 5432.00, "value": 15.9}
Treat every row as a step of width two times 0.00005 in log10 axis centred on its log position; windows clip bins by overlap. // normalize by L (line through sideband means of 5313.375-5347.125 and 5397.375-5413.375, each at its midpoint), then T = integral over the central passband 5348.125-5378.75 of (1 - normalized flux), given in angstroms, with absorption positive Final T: -1.4 angstroms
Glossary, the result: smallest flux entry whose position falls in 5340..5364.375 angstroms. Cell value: 15.6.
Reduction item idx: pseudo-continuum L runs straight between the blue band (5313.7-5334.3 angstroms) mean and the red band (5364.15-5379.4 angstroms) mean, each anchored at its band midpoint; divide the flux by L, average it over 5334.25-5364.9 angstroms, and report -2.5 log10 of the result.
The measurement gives -0.03 mag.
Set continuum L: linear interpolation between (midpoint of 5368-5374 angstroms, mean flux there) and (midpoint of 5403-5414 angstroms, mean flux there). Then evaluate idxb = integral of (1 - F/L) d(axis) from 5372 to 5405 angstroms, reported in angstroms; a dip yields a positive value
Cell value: -1.3 angstroms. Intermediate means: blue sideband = 15.8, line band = 16.2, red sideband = 15.4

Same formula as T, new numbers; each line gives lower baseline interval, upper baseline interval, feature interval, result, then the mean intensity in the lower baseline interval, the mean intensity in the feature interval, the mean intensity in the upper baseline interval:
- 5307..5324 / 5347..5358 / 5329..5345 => 0.63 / 17.1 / 16.2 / 16.8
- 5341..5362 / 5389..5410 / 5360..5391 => -0.70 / 16.7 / 16.5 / 15.6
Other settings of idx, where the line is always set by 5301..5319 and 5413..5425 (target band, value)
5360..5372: 0.009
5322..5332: 0.136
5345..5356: 0.011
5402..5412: 0.065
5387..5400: 0.020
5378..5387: 0.001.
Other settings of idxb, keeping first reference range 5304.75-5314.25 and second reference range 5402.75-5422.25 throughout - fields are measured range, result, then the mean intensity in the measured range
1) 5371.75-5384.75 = -0.2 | 16.5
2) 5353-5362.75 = -0.3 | 17.1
